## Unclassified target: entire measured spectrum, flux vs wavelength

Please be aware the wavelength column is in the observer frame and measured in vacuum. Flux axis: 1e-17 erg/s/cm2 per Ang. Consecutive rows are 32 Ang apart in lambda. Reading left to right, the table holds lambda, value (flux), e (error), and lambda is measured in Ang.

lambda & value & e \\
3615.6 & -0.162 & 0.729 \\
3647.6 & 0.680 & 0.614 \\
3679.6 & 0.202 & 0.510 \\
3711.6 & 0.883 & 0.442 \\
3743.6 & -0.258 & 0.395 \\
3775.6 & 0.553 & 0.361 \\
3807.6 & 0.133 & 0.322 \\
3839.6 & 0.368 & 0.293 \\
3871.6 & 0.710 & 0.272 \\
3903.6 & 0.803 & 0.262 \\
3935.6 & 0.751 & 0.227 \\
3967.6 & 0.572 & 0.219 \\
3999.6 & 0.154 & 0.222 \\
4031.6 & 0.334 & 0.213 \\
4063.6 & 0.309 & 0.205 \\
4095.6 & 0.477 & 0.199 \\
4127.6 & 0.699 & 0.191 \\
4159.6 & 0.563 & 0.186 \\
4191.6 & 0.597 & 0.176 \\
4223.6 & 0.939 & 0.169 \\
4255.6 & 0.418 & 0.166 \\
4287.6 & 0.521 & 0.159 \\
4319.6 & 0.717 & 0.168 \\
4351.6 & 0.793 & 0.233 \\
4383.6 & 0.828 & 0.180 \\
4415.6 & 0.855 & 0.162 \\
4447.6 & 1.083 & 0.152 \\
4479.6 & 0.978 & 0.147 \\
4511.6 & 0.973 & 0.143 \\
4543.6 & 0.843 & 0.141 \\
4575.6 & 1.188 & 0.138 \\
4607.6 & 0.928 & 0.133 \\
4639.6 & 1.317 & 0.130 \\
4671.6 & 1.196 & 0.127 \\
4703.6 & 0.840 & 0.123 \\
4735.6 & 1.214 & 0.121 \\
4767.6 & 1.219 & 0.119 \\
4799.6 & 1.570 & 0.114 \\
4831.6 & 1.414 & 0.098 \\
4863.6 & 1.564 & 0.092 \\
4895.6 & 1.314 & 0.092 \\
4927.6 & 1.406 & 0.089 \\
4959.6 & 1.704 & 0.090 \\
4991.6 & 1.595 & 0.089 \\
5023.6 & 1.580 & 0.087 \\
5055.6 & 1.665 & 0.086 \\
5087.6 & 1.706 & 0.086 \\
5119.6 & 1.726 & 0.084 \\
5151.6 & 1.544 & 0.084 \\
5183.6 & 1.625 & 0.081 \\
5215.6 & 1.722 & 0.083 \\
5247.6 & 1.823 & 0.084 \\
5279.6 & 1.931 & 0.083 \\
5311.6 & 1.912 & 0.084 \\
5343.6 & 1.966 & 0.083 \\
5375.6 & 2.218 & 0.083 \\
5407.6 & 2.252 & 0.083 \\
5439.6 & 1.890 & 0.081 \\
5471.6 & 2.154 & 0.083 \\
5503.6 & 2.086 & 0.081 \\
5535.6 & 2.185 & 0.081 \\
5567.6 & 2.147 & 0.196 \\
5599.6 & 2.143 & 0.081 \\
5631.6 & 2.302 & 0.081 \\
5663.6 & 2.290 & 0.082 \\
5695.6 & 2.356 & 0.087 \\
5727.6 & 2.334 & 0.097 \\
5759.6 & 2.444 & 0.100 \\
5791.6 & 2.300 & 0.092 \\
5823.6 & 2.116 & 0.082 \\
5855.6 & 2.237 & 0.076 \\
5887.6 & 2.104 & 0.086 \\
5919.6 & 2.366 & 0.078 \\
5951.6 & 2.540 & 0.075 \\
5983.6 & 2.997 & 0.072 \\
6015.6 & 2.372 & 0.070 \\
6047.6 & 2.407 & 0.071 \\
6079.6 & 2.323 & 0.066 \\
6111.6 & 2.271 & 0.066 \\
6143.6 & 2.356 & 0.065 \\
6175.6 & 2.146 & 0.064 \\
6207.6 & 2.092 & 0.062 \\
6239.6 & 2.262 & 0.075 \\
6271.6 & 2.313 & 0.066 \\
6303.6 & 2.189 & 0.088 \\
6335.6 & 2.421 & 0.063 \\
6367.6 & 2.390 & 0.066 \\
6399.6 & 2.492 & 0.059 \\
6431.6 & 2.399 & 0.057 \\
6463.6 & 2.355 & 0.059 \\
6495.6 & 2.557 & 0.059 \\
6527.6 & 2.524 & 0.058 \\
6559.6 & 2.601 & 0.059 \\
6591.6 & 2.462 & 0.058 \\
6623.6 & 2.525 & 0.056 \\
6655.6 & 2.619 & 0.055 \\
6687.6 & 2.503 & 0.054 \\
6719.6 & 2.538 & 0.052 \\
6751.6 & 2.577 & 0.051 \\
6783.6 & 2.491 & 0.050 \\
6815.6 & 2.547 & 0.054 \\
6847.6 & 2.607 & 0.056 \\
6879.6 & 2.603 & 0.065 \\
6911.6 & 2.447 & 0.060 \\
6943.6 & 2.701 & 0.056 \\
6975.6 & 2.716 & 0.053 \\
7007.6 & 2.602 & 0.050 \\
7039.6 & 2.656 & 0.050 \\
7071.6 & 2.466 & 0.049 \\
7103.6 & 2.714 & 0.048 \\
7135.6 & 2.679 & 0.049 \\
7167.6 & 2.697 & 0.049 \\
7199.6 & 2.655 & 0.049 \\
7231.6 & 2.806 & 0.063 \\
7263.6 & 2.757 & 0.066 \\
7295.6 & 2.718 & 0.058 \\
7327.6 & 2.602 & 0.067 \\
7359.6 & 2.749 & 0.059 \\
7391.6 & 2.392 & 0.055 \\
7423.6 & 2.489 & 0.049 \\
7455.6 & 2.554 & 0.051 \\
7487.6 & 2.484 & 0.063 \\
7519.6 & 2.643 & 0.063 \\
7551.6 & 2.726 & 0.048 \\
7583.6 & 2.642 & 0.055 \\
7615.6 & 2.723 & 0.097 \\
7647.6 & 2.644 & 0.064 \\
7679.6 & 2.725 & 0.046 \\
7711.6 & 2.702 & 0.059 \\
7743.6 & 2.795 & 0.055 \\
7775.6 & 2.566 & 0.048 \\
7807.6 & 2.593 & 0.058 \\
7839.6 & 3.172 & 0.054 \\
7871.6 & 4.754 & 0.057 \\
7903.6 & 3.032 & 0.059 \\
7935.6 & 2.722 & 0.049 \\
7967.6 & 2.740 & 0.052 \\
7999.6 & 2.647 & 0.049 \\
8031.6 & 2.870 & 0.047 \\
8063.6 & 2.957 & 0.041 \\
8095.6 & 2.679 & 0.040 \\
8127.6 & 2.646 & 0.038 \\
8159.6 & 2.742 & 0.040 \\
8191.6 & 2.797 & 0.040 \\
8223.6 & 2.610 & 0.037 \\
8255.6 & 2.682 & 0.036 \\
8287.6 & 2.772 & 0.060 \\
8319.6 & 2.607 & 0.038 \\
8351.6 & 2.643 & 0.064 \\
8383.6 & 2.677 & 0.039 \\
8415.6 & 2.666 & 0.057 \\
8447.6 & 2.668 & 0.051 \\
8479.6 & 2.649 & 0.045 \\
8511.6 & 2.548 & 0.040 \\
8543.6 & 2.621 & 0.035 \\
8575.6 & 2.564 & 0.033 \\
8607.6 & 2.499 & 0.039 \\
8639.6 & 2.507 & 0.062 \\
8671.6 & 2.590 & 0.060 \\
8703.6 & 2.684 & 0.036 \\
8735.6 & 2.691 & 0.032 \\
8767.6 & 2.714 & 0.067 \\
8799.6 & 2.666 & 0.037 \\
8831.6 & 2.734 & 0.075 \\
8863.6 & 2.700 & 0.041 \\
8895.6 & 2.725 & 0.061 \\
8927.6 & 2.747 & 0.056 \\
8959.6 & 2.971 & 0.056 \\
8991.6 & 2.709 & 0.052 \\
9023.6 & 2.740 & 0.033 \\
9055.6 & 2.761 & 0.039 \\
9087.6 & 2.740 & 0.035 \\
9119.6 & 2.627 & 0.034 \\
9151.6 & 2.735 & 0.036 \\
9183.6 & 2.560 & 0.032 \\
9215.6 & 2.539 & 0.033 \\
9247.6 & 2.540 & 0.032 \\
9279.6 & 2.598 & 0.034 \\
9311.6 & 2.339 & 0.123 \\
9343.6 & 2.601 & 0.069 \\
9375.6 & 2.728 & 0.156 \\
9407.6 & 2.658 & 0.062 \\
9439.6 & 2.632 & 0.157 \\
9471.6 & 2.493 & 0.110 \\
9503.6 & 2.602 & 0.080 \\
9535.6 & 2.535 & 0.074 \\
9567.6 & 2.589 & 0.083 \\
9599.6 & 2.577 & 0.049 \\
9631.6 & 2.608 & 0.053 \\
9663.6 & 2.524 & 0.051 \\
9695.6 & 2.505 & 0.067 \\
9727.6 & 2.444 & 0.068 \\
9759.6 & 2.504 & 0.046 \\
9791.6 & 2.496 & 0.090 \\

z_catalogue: 0.197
